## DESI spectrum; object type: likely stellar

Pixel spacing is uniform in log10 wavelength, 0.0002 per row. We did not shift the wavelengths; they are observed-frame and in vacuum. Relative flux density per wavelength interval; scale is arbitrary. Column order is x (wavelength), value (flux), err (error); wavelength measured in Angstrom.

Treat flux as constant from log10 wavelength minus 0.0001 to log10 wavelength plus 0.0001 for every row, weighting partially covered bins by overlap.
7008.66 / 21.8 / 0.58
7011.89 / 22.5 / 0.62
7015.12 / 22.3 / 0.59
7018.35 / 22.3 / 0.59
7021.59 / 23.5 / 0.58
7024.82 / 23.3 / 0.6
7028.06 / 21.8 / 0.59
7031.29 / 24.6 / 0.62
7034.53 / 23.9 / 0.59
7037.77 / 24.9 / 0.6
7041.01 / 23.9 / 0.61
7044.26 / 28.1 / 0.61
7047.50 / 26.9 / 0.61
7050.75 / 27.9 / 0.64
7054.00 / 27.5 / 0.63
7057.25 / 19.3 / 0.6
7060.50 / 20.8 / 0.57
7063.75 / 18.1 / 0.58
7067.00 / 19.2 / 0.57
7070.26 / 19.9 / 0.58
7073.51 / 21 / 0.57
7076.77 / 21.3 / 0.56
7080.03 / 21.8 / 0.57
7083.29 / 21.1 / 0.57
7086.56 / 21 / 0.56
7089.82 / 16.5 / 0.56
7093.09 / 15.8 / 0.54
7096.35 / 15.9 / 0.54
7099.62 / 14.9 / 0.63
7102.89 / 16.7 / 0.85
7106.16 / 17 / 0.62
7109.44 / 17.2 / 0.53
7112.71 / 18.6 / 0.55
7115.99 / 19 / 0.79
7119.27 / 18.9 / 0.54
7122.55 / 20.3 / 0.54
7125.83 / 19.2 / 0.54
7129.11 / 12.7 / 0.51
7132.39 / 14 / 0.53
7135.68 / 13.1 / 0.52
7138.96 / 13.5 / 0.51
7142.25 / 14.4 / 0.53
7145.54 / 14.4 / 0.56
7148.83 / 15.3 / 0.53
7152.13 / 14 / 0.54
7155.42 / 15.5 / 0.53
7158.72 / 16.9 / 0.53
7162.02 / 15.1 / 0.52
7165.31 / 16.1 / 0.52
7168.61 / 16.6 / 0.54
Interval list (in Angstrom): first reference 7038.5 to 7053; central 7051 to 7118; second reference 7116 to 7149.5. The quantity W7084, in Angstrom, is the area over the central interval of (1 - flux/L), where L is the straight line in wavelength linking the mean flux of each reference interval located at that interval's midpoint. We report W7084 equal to 7.5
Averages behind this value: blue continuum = 26.6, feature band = 19.3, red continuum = 15.8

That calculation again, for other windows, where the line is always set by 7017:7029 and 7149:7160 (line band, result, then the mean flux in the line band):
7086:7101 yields 1.8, 16.6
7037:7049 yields -2.4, 26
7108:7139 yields 0.7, 16.8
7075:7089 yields -1.1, 21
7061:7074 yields 0.5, 19.5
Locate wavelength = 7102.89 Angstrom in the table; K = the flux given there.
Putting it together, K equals 16.7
